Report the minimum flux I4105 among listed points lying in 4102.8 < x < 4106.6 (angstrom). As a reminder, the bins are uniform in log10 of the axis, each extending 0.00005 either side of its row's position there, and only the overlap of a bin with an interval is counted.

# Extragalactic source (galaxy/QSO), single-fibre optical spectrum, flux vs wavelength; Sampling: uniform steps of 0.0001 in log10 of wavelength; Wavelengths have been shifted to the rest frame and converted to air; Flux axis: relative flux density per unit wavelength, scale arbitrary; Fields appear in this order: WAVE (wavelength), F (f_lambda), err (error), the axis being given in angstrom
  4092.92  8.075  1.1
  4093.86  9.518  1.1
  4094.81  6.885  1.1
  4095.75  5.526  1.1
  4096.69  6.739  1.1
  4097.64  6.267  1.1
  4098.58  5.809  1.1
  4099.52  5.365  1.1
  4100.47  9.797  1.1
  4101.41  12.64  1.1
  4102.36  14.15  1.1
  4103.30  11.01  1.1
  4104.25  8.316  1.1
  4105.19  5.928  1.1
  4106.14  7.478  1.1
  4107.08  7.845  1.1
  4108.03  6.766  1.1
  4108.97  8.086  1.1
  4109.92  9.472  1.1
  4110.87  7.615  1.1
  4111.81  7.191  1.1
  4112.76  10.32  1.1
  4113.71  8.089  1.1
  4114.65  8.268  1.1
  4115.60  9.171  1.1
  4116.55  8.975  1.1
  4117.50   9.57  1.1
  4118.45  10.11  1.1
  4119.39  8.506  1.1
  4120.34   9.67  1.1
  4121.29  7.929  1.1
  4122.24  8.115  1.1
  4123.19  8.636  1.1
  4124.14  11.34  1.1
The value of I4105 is 5.928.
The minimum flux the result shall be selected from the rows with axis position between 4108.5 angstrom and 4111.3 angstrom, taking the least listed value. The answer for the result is 7.615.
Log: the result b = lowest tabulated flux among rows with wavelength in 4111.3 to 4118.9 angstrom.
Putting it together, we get 7.191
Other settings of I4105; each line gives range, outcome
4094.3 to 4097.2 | 5.526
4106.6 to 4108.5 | 6.766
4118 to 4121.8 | 7.929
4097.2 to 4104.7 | 5.365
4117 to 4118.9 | 9.57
